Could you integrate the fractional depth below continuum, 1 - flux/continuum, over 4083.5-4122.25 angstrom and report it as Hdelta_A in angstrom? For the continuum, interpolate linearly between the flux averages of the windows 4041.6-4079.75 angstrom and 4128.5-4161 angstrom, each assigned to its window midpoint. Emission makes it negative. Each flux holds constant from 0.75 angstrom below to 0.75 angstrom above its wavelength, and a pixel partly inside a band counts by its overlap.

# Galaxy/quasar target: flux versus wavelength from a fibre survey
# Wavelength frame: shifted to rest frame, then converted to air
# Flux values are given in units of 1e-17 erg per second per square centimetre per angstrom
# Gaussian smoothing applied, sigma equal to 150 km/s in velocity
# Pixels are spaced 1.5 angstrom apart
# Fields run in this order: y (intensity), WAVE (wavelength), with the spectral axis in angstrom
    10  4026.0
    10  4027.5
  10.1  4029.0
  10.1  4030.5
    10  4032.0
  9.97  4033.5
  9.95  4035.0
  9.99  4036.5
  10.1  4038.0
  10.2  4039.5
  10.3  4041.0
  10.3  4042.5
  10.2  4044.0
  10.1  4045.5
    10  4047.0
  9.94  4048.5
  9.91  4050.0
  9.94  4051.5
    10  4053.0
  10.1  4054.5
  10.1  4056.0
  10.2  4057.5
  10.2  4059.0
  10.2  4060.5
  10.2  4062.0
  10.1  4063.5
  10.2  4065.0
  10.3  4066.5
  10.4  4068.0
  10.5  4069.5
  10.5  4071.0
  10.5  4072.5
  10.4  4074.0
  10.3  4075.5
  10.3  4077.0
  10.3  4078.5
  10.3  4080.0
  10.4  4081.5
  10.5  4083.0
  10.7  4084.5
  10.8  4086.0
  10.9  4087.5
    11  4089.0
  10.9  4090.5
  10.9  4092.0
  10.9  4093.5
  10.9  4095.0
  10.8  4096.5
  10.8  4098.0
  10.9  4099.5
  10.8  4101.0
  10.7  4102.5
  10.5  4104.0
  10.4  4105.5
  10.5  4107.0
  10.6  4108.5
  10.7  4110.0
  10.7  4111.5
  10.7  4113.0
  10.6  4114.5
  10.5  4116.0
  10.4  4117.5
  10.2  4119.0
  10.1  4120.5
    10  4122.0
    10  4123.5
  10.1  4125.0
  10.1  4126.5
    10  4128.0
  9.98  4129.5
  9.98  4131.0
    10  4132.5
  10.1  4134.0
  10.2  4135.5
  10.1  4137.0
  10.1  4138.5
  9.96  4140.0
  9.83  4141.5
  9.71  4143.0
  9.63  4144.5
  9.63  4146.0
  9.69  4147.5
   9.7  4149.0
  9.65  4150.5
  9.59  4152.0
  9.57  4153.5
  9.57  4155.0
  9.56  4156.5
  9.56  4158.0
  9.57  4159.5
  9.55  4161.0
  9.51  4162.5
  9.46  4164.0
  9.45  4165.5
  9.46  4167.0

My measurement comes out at -2.5 angstrom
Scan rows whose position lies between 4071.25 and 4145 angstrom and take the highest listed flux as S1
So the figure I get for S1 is 11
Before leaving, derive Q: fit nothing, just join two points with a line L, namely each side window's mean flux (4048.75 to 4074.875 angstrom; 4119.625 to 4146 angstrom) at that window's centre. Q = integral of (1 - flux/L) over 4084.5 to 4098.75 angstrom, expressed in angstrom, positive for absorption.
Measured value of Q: -1.1 angstrom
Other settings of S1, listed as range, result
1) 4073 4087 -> 10.8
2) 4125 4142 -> 10.2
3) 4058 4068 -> 10.4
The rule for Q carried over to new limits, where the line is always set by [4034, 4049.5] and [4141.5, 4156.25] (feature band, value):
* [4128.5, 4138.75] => -0.4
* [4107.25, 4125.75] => -1.1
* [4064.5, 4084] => -0.8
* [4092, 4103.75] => -1.1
